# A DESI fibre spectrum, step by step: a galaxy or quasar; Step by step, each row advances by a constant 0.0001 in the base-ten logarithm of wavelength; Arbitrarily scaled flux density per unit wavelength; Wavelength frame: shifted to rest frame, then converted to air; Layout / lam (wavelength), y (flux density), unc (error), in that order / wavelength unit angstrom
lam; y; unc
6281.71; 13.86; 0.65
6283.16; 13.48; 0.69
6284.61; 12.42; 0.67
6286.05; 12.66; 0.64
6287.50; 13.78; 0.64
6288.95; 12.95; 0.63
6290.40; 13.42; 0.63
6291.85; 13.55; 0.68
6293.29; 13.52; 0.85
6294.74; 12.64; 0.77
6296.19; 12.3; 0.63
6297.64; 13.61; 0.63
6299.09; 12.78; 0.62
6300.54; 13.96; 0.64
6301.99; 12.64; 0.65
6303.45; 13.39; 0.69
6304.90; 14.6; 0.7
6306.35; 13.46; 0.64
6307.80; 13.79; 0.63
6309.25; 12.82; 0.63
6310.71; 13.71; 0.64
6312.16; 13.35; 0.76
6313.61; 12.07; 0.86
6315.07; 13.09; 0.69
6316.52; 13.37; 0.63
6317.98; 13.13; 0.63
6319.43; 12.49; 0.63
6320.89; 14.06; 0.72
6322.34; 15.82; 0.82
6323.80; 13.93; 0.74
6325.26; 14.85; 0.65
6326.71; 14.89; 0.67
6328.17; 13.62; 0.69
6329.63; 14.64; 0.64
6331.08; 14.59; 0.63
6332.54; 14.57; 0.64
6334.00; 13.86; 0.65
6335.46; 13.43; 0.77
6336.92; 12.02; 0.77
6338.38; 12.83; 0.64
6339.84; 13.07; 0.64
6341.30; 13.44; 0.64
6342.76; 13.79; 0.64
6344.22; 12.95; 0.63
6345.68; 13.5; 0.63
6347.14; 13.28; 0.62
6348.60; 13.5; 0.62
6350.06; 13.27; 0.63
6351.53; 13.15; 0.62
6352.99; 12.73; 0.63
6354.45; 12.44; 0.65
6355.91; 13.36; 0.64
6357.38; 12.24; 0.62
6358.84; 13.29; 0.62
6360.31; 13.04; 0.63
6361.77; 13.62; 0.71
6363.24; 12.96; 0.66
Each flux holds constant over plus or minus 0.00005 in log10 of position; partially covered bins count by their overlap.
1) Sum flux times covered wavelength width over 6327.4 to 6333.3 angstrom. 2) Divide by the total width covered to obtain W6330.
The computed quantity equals 14.4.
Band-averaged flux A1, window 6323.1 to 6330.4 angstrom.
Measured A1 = 14.4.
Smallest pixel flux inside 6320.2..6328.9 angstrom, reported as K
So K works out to 13.62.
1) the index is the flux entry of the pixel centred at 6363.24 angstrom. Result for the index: 12.96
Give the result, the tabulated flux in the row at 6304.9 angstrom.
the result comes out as 14.6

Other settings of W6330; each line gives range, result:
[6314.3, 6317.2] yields 13.2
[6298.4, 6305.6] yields 13.5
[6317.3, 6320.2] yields 12.8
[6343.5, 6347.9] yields 13.3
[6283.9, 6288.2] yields 13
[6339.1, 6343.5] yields 13.4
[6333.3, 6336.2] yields 13.6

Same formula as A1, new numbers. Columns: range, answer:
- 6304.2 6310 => 13.7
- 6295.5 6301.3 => 13.2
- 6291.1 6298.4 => 13.1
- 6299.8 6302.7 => 13.3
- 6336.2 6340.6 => 12.6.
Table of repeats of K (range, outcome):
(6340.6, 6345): 12.95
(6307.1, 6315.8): 12.07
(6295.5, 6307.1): 12.3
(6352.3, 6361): 12.24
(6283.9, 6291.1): 12.42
